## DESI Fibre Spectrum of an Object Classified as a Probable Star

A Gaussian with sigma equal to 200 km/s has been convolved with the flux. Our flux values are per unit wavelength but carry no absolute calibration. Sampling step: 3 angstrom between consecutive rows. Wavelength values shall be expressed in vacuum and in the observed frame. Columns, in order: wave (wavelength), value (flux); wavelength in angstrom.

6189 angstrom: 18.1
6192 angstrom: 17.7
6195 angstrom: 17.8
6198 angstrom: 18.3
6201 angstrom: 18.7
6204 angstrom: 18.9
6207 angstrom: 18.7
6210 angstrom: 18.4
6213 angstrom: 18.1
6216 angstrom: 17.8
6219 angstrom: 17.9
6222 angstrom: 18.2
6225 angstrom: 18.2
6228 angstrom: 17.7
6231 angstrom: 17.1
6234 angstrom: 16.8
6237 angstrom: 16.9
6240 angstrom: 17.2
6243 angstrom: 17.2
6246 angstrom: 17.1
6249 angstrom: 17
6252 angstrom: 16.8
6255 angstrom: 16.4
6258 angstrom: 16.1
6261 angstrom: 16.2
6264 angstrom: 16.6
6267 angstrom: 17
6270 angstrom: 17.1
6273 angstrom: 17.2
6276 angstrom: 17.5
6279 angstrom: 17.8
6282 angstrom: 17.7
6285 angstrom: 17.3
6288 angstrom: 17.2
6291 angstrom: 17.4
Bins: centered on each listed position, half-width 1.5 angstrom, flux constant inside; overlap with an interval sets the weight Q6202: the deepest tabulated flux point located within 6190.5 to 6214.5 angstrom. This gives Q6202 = 17.7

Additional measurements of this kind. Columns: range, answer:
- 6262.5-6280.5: 16.6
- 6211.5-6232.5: 17.1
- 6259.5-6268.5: 16.2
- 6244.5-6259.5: 16.1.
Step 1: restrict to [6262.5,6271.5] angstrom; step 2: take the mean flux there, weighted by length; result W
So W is 16.9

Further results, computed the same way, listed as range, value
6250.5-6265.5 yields 16.4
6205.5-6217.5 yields 18.2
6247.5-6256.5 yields 16.7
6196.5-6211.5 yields 18.6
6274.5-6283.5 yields 17.7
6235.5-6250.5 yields 17.1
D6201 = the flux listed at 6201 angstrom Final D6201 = 18.7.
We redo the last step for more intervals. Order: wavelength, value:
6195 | 17.8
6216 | 17.8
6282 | 17.7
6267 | 17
